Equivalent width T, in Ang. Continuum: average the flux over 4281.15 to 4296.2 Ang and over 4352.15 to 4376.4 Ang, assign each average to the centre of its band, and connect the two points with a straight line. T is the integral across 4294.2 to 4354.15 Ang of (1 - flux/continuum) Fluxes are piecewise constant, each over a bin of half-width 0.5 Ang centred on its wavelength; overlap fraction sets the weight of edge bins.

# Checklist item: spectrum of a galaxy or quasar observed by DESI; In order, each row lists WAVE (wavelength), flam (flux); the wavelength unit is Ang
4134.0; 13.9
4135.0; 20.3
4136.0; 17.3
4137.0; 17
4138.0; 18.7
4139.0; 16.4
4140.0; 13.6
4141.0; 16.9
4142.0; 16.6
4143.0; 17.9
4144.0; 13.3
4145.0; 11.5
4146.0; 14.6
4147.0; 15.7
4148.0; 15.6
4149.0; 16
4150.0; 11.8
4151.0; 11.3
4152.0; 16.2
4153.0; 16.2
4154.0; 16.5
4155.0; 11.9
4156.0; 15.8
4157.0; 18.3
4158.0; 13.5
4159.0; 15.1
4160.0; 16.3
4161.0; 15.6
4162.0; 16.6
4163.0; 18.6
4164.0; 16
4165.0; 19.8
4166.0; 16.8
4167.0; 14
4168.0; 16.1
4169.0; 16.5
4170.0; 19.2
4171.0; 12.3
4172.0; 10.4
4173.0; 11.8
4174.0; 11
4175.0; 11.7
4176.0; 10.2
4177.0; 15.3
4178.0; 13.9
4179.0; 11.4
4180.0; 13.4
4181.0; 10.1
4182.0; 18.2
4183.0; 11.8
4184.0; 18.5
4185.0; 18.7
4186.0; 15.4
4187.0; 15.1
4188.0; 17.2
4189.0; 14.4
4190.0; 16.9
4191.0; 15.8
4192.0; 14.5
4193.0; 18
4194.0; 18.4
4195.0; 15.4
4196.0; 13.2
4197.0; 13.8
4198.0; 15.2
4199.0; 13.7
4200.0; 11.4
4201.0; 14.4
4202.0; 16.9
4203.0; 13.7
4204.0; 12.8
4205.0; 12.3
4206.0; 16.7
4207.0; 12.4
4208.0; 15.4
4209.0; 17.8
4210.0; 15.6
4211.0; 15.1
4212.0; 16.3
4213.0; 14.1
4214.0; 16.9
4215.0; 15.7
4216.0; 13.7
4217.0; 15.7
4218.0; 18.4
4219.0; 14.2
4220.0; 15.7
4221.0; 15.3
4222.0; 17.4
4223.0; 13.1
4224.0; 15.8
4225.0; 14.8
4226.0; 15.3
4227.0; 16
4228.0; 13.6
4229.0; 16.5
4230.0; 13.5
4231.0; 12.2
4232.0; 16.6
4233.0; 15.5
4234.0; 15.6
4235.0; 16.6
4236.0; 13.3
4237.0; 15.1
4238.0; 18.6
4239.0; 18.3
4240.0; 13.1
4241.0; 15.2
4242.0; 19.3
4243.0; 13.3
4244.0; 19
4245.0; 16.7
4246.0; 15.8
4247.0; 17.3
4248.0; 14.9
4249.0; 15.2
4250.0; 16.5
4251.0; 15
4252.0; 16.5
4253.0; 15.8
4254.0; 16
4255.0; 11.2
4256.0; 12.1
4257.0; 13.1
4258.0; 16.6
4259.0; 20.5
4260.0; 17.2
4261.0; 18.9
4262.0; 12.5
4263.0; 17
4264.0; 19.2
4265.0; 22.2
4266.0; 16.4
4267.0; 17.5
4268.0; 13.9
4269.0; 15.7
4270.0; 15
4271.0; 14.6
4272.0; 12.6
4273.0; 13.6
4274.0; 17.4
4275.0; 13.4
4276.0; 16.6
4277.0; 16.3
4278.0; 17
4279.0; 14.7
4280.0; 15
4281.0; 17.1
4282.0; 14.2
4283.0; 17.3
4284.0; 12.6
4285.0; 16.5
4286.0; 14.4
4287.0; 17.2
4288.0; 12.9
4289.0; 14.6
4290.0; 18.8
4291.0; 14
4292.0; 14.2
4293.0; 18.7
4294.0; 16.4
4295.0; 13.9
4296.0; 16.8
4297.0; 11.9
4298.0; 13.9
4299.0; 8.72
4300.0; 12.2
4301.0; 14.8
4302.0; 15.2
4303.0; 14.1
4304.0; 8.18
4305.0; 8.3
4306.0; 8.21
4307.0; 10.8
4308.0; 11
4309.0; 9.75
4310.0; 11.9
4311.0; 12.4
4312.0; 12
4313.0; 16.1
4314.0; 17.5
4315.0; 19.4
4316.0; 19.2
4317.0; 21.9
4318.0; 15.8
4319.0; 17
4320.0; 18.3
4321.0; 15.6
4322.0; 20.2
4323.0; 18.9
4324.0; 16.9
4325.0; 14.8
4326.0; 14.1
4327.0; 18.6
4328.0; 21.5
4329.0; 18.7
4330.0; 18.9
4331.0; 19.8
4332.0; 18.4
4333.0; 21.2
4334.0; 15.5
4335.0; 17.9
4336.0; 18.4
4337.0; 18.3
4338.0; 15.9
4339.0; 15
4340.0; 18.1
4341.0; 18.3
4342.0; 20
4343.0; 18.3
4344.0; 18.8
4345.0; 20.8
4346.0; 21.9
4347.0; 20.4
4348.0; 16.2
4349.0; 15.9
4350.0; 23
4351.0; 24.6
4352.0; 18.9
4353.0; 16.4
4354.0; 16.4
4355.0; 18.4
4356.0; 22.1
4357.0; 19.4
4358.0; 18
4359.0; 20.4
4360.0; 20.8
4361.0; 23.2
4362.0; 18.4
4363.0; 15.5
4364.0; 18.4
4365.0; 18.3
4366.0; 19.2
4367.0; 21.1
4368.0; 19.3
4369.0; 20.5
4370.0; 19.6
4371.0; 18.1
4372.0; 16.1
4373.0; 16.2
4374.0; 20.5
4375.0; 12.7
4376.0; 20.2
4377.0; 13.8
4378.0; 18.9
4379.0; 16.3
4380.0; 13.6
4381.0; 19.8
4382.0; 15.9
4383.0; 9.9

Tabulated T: 2.3 Ang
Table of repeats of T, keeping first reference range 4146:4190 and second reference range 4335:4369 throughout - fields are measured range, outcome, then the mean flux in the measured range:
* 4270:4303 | 5.0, 14.9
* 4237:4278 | 2.2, 16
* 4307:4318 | 1.9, 15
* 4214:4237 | 1.4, 15.2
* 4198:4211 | 1.0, 14.5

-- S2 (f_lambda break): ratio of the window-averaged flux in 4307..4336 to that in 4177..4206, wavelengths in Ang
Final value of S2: 1.13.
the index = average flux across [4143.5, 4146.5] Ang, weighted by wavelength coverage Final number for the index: 13.1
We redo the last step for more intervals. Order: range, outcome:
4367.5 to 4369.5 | 19.9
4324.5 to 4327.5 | 15.8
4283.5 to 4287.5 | 15.2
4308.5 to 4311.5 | 11.3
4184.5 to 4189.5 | 16.2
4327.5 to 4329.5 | 20.1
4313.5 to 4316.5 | 18.7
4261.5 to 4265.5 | 17.7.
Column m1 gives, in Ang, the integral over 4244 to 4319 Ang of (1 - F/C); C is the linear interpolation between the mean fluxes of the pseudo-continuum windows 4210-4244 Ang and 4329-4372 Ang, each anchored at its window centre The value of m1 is 8.4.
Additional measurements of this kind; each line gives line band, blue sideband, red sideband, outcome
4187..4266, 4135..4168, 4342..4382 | 5.77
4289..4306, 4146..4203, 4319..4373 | 3.85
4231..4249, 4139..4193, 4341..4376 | 0.60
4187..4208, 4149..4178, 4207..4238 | 0.36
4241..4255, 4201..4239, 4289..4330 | -0.76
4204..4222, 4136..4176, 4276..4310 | -0.86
